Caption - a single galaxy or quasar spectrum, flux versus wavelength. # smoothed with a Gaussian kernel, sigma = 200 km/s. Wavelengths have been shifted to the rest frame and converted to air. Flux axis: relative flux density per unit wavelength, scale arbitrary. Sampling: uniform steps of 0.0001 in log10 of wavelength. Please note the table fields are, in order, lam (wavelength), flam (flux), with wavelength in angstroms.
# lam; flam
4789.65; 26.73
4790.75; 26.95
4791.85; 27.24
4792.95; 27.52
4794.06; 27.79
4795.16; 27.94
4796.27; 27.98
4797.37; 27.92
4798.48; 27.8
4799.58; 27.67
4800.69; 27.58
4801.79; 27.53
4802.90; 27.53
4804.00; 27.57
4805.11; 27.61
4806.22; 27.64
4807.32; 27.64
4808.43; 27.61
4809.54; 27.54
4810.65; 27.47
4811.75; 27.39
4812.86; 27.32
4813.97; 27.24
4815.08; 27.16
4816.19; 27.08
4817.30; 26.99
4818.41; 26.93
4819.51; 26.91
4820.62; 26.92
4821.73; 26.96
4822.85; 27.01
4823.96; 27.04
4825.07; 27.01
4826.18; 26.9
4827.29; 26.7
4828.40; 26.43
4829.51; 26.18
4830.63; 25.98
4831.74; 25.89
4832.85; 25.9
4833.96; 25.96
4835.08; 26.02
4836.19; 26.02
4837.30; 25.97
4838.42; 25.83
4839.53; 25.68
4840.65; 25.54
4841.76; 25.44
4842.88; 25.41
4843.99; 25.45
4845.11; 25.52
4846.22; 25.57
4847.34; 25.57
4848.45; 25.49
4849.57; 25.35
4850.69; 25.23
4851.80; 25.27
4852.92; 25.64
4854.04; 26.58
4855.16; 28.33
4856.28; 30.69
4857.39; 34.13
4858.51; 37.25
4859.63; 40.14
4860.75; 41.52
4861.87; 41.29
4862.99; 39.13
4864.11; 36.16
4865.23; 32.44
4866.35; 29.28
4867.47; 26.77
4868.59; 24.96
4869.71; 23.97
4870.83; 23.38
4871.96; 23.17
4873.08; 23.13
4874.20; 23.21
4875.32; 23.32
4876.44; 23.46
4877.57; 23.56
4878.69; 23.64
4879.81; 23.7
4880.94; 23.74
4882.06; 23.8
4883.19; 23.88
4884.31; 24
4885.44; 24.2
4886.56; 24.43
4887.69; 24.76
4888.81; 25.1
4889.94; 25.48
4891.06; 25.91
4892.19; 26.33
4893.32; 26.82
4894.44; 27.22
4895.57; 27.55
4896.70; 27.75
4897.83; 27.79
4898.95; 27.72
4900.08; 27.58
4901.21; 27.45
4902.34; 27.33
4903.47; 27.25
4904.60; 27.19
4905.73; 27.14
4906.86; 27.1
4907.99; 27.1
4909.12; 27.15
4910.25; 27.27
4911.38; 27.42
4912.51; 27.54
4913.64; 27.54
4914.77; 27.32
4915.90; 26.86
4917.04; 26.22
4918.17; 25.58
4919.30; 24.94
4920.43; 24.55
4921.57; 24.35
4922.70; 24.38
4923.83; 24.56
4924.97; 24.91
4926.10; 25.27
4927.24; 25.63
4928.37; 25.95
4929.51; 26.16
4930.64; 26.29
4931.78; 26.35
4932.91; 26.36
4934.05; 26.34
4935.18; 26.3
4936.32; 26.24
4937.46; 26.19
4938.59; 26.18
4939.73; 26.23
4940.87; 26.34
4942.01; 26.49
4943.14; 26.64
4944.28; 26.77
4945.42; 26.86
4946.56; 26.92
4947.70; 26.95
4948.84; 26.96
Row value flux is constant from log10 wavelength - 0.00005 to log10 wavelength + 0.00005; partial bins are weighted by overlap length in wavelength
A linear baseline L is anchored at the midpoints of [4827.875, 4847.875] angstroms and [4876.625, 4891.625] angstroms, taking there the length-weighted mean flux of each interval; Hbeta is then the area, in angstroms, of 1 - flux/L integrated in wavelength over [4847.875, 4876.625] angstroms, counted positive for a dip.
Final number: -4.9 angstroms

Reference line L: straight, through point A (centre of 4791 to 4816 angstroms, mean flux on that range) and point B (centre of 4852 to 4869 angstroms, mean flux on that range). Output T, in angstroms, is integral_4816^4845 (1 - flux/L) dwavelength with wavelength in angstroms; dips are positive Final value 3.6 angstroms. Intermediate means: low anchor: 27.6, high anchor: 32.9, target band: 26.3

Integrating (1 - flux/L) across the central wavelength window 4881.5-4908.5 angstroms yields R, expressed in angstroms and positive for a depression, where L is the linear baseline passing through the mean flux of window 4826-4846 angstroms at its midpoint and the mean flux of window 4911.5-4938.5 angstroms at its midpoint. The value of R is -0.4 angstroms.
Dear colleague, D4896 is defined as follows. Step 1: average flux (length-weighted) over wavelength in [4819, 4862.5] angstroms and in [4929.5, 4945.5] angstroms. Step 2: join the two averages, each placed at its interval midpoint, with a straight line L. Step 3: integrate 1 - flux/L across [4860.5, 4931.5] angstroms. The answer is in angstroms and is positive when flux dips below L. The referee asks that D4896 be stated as 1.1 angstroms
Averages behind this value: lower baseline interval 27.9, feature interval 26.6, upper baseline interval 26.4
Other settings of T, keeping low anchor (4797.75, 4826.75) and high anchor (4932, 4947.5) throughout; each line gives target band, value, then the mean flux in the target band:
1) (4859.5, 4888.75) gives -0.4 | 27.3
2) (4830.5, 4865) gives -2.4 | 28.9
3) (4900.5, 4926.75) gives 0.3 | 26.4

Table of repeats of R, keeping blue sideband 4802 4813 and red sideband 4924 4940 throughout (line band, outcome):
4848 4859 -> -0.58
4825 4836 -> 0.40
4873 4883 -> 1.17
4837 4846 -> 0.50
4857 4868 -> -3.69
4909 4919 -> -0.27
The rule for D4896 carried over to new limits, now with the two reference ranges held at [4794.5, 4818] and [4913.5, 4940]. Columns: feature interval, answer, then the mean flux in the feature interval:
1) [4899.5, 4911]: -0.5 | 27.2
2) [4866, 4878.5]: 1.1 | 24.3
